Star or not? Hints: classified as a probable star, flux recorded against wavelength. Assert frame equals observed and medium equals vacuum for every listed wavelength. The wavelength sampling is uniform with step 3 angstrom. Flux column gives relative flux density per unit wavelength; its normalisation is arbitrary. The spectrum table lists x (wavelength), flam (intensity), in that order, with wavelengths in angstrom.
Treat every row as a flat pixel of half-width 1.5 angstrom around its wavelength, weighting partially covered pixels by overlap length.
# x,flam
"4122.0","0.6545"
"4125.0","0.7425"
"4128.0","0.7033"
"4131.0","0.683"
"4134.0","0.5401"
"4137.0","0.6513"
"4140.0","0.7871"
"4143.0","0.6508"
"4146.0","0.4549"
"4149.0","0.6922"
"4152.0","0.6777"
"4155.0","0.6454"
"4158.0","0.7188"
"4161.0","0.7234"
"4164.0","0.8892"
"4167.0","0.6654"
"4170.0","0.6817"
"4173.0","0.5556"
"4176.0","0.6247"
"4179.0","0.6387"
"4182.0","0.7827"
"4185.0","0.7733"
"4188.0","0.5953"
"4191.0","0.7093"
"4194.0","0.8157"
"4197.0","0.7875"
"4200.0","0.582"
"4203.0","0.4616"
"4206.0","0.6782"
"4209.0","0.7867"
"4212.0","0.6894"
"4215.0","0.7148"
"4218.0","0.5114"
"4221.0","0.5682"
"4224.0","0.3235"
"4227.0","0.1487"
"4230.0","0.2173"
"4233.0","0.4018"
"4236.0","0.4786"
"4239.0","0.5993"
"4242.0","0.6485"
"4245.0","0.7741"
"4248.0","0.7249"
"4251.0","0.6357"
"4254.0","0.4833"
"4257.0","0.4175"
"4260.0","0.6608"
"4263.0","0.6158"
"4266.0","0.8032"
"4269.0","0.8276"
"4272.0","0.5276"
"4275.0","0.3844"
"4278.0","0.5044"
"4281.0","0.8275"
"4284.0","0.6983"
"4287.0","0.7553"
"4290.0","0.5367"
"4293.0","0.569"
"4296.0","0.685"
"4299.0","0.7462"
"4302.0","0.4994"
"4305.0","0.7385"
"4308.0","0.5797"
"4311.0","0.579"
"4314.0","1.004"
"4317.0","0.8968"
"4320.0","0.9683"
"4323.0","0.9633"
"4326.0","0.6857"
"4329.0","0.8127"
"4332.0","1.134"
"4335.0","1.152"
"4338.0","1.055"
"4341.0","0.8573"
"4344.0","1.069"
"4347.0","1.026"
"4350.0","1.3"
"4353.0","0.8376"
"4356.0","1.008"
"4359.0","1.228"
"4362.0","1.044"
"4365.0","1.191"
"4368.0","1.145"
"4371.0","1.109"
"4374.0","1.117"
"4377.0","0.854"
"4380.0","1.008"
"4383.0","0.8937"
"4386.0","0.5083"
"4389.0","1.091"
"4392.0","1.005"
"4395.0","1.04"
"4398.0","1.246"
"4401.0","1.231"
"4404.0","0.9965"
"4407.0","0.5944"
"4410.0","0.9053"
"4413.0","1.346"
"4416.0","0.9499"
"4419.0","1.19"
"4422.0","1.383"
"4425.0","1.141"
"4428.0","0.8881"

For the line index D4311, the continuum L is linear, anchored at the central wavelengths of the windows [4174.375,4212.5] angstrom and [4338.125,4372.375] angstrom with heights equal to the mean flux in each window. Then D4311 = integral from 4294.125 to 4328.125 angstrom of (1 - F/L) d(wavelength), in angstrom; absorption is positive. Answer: 7.4 angstrom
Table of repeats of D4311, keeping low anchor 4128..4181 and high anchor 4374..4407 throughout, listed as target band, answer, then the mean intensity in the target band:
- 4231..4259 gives 7.7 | 0.569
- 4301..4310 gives 2.6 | 0.61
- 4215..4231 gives 7.7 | 0.392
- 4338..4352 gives -2.1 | 1.05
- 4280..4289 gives 1.0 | 0.744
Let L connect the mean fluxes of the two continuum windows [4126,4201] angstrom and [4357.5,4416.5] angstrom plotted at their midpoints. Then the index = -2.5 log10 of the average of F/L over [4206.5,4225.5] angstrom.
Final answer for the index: 0.25 mag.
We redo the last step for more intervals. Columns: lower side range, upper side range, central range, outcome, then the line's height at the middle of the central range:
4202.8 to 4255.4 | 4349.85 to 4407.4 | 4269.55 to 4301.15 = 0.16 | 0.728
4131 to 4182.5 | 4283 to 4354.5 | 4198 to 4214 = 0.12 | 0.72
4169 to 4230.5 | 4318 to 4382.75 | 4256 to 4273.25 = 0.21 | 0.787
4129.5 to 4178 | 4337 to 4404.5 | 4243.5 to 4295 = 0.34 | 0.863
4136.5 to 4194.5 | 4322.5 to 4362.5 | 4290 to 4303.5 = 0.45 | 0.928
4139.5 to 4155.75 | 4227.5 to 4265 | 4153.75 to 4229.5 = -0.06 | 0.6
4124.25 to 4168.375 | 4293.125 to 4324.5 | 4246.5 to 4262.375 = 0.24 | 0.732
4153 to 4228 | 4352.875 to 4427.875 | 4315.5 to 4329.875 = 0.05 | 0.909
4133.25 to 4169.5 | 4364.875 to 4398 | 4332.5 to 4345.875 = -0.11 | 0.941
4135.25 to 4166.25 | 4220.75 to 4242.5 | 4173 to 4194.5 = -0.21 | 0.572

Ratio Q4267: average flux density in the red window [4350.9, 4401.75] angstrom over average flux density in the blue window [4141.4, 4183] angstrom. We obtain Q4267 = 1.5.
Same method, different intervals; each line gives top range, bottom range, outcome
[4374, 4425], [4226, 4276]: 1.84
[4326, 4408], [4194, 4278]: 1.77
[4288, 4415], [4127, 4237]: 1.50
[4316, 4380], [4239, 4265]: 1.64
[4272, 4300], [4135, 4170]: 0.91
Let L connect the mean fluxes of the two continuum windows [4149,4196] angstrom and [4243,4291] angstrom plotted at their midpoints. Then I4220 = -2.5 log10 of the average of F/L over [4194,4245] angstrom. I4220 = 0.21 mag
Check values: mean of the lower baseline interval 0.7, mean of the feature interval 0.552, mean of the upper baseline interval 0.637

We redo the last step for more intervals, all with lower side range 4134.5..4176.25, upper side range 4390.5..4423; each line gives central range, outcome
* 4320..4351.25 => -0.04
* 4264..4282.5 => 0.31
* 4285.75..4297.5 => 0.37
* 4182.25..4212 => 0.07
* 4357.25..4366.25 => -0.15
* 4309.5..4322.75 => 0.07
